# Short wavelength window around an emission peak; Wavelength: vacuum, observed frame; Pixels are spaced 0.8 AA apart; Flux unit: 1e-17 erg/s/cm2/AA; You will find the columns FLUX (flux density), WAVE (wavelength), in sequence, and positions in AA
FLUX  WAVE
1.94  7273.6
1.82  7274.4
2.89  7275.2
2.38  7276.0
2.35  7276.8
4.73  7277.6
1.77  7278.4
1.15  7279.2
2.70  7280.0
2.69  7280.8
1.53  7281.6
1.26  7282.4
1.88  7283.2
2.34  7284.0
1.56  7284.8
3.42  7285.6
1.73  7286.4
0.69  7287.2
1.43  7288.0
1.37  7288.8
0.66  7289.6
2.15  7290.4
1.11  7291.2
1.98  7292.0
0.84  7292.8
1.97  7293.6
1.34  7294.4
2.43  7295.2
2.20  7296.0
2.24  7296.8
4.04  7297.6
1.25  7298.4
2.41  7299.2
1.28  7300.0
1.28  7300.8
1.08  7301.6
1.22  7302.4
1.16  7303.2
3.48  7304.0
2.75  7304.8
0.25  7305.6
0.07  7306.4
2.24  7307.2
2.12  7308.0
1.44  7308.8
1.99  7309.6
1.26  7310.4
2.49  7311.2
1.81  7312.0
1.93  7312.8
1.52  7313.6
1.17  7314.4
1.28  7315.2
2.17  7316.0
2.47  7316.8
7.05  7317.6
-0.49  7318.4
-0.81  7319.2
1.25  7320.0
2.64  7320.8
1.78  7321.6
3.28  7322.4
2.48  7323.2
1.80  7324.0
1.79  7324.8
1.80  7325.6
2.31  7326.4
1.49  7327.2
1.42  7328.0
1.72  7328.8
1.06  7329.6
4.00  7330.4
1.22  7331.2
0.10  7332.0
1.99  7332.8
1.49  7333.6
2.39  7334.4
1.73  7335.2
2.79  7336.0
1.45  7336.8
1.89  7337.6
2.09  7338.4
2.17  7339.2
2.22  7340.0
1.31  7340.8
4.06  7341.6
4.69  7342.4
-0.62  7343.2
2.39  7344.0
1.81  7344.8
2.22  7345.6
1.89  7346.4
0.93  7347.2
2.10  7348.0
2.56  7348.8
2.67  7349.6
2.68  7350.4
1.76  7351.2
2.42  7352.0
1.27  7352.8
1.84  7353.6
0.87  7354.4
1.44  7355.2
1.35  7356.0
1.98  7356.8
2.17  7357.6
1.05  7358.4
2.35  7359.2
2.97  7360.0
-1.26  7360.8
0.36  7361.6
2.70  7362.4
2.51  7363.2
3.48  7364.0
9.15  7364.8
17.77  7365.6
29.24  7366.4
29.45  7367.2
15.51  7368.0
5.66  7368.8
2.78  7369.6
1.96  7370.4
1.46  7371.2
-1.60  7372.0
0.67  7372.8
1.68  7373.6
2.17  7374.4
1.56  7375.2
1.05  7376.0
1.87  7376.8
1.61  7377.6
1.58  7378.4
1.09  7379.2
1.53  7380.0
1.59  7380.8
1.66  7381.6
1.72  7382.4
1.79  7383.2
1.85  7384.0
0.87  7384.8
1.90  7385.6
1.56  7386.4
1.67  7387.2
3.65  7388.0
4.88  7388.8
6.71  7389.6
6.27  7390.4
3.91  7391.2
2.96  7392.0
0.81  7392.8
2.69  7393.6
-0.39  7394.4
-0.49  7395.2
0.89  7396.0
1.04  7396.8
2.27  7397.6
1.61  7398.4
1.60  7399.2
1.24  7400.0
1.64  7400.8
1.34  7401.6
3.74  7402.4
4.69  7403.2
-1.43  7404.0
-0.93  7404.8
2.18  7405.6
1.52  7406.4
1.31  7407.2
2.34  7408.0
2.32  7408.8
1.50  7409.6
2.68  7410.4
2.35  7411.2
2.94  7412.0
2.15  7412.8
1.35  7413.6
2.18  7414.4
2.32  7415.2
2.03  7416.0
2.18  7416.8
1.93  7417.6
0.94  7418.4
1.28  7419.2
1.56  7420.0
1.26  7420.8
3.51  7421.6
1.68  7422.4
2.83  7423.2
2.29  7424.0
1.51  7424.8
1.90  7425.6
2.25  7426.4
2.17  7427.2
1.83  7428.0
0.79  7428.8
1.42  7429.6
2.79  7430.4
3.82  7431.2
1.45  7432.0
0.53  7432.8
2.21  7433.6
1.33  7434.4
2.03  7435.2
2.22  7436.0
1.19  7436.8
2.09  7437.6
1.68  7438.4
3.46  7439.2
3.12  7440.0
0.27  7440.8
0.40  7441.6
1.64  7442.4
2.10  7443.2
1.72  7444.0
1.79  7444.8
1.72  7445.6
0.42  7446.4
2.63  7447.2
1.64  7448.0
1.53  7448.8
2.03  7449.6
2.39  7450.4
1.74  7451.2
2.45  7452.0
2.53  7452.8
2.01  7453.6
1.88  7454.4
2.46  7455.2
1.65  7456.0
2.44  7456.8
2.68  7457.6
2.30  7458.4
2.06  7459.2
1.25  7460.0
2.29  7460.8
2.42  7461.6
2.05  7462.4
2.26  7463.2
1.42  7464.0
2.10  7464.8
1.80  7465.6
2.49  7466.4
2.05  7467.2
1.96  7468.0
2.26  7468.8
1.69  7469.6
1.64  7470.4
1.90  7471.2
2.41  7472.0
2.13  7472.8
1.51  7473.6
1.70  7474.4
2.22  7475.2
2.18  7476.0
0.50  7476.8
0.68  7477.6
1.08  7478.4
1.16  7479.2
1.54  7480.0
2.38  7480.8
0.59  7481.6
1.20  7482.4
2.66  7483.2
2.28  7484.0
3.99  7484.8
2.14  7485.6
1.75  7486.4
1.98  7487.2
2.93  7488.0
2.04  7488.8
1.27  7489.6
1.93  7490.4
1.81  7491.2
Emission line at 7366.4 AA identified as H-alpha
